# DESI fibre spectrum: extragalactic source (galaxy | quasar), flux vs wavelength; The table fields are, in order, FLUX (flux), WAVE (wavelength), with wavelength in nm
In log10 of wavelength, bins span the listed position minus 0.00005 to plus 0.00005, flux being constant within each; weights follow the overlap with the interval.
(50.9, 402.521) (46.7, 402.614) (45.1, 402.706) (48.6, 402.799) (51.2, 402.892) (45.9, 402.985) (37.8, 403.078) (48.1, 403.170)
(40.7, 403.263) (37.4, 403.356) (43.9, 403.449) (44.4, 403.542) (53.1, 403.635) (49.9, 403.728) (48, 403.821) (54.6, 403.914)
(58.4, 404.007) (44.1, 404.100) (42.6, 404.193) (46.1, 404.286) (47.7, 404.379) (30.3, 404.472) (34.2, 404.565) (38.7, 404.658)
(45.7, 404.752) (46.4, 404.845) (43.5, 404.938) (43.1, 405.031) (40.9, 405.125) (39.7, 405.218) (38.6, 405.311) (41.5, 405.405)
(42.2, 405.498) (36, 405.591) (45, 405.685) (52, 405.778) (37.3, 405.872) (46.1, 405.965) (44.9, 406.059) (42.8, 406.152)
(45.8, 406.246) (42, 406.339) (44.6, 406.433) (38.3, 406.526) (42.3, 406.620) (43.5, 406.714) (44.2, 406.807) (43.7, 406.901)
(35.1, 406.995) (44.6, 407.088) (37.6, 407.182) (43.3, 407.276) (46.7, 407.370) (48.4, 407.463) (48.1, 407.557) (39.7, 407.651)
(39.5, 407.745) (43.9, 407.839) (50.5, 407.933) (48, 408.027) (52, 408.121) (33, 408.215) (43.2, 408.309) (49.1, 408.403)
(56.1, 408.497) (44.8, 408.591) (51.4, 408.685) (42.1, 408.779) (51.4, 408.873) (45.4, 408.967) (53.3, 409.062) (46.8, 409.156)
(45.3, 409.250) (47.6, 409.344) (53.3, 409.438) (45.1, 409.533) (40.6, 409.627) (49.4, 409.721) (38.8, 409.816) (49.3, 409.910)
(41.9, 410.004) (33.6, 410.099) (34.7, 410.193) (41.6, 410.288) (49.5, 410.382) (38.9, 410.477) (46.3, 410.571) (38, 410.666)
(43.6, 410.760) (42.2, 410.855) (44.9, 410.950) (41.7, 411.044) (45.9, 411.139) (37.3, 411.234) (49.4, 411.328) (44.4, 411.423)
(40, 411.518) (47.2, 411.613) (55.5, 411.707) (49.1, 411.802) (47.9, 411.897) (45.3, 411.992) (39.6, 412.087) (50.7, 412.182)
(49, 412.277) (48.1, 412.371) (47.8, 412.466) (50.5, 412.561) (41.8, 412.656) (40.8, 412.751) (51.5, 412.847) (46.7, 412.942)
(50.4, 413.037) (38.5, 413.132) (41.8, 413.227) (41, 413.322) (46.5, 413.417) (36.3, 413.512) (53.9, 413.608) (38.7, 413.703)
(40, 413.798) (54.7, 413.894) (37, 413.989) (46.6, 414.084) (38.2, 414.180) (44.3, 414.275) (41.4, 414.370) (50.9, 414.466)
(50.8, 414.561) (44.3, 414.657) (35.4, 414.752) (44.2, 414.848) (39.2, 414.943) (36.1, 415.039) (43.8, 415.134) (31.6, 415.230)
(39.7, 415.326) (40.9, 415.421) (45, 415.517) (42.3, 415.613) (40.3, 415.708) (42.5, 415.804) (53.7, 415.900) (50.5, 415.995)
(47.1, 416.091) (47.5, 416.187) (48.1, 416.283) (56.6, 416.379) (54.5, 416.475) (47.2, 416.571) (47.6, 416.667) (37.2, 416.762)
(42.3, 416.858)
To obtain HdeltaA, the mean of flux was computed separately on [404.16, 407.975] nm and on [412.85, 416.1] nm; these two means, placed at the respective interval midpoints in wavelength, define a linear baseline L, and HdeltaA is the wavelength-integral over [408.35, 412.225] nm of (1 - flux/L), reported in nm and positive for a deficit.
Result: -0.21 nm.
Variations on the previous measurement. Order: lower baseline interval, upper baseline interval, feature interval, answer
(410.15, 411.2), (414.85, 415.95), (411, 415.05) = -0.26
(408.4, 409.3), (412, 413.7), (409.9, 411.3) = 0.16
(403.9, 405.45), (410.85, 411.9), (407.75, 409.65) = -0.11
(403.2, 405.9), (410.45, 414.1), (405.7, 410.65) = -0.03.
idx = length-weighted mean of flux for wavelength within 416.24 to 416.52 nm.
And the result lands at 53.1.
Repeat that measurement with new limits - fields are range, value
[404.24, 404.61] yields 39.6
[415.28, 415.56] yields 41.9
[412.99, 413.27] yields 43.6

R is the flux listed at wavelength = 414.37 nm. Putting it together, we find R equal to 41.4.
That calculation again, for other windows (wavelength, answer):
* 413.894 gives 54.7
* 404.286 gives 46.1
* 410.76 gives 43.6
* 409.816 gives 38.8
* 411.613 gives 47.2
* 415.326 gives 39.7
